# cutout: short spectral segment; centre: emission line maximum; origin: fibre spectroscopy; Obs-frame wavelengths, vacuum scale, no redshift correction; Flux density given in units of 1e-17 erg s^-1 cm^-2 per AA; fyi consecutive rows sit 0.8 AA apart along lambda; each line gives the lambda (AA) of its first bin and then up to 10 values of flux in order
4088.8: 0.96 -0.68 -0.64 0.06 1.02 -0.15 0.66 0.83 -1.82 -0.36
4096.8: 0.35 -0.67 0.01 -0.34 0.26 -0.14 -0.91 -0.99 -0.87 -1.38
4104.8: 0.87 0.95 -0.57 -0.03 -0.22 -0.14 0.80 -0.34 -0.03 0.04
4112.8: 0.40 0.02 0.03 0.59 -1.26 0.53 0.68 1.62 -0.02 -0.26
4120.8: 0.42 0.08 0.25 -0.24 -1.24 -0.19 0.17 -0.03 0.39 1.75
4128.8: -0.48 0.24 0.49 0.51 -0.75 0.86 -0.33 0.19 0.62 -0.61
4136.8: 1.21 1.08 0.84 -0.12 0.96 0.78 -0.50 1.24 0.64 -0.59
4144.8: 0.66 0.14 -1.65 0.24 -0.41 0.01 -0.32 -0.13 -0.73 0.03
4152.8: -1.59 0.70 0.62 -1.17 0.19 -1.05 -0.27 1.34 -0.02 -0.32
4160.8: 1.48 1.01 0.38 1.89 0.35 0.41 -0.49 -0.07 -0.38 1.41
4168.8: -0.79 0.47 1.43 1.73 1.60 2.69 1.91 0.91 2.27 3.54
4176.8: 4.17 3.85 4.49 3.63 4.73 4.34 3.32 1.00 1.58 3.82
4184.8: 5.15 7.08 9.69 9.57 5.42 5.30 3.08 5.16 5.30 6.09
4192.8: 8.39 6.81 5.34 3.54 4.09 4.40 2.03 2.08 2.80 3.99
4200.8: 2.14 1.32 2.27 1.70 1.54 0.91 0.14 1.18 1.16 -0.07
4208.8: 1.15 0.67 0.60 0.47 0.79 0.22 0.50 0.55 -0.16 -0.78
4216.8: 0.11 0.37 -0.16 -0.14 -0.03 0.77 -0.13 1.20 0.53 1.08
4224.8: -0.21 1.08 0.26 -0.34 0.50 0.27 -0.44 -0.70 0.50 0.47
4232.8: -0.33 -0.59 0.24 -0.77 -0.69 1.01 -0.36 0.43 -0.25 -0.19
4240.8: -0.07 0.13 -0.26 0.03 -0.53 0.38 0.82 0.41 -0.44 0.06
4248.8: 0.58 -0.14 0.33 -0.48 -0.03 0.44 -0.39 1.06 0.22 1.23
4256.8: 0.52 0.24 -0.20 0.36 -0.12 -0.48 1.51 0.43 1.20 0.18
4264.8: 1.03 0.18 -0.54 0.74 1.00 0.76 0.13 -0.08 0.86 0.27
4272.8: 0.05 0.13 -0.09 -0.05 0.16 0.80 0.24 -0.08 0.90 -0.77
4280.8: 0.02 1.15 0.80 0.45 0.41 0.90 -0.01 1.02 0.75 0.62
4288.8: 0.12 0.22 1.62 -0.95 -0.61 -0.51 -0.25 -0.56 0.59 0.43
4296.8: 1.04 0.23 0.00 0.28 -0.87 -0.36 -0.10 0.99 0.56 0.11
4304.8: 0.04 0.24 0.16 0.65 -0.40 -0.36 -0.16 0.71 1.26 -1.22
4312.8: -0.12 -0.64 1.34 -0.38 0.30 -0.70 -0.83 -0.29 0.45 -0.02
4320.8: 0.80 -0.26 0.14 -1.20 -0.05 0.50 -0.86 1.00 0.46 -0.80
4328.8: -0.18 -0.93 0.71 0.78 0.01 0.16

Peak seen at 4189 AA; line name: Lyman alpha 1216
